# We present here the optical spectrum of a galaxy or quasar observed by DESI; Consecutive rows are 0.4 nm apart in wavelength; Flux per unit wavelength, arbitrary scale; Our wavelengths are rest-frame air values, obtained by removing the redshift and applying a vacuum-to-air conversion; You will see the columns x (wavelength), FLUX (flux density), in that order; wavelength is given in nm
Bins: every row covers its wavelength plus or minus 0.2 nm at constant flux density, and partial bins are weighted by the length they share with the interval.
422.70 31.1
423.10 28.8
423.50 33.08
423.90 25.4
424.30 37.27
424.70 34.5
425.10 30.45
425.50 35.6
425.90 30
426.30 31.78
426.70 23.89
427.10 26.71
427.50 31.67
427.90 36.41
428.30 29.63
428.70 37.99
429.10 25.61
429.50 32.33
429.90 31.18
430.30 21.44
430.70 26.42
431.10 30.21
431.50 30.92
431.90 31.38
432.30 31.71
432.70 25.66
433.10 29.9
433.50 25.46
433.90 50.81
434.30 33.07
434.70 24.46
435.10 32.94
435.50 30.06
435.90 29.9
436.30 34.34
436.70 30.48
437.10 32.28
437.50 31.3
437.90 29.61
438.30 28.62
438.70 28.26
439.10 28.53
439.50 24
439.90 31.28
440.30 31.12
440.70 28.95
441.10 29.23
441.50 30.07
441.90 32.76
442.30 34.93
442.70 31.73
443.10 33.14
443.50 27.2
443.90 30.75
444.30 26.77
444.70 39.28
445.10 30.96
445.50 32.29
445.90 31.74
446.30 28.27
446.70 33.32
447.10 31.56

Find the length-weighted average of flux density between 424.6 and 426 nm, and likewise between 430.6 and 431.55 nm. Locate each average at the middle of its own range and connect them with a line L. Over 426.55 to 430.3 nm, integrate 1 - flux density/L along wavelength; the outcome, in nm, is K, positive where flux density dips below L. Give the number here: 0.07 nm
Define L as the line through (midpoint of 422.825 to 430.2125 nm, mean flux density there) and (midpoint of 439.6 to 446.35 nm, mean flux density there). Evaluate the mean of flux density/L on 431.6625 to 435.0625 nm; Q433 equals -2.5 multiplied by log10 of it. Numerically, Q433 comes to -0.02 mag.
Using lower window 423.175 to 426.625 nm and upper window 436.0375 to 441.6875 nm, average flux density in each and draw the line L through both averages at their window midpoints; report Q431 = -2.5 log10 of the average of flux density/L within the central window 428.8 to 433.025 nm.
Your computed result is 0.07 mag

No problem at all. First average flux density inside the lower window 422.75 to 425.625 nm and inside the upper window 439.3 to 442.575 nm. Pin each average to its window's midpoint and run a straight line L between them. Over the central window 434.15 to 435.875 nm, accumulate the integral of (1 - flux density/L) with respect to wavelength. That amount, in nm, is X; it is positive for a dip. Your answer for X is 0.05 nm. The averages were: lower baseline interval 32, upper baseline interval 30.3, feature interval 30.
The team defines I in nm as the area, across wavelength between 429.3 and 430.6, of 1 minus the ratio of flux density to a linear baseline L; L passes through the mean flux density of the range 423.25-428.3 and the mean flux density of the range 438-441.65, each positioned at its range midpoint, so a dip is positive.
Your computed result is 0.10 nm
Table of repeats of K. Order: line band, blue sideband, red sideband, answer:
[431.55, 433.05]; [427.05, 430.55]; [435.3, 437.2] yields 0.05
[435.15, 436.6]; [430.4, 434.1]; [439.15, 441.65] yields -0.06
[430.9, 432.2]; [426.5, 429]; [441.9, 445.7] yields 0.01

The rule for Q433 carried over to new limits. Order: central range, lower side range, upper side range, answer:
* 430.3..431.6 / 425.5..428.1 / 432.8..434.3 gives 0.18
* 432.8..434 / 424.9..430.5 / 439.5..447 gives -0.09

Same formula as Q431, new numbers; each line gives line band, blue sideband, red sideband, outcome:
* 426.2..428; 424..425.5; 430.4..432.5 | 0.09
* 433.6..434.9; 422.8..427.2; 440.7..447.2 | -0.14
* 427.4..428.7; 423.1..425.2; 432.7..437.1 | -0.05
